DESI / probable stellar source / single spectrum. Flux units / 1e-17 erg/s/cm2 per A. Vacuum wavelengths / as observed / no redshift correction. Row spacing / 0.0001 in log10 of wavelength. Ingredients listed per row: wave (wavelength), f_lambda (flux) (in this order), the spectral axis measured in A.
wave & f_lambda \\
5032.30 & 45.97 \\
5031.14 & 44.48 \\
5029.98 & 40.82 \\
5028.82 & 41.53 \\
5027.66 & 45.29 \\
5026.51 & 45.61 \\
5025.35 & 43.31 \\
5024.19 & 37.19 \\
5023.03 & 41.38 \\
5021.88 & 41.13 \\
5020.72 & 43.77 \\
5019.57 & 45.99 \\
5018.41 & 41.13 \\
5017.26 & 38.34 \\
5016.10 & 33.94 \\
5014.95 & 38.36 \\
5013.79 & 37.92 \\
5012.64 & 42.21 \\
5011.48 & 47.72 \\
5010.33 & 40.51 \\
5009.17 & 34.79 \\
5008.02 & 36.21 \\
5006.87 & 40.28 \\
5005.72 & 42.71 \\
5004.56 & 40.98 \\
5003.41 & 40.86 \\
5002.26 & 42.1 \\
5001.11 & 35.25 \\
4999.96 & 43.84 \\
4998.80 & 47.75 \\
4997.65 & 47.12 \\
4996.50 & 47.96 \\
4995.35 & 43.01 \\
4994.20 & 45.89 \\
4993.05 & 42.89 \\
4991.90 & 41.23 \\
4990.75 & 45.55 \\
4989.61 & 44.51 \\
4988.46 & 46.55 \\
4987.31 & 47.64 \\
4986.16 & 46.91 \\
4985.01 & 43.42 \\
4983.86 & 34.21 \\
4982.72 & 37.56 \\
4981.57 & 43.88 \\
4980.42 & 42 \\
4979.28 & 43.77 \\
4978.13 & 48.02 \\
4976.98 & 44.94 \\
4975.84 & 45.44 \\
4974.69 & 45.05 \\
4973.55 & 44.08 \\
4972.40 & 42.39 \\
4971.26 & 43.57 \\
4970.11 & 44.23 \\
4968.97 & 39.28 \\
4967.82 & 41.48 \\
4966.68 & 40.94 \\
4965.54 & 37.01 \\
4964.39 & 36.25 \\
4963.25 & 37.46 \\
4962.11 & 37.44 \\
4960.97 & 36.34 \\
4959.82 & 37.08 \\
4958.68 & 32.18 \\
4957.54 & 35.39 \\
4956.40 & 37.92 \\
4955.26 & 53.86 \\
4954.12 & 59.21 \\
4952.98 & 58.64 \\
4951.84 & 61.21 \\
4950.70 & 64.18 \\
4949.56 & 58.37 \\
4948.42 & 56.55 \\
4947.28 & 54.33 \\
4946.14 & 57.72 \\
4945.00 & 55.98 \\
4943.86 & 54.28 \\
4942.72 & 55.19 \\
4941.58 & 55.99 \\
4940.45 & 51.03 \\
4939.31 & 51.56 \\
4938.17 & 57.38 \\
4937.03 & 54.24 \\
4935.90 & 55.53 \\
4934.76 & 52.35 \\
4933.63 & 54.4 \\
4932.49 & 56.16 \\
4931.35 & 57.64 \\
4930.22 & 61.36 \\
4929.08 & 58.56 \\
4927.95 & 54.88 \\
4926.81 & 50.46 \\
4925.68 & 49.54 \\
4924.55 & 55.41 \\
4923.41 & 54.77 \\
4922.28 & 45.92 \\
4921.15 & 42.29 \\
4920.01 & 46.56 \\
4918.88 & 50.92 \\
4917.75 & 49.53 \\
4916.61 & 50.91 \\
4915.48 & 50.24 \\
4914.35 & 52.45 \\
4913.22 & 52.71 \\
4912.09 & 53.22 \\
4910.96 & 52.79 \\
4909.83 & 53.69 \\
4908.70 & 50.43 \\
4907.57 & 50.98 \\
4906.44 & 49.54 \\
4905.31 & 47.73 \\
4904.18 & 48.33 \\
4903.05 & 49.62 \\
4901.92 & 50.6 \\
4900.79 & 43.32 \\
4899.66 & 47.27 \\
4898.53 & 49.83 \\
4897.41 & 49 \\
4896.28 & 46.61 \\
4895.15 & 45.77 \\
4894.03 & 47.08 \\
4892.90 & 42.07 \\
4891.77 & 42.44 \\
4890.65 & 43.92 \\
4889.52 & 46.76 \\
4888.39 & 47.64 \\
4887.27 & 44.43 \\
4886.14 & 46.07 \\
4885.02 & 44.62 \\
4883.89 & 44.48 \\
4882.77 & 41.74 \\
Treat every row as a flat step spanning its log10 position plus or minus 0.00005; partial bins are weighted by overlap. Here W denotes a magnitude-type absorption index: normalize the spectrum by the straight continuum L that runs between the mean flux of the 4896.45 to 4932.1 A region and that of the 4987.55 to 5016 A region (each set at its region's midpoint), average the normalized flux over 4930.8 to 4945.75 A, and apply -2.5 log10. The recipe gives -0.13 mag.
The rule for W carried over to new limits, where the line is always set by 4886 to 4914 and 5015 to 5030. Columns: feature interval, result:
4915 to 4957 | -0.17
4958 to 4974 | 0.14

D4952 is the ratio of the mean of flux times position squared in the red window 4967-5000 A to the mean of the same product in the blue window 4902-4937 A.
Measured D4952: 0.87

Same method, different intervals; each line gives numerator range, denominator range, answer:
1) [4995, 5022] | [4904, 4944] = 0.82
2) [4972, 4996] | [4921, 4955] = 0.81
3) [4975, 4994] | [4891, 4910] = 0.95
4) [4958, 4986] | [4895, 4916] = 0.84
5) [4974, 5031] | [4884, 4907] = 0.95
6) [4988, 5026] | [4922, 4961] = 0.81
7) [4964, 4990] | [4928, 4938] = 0.77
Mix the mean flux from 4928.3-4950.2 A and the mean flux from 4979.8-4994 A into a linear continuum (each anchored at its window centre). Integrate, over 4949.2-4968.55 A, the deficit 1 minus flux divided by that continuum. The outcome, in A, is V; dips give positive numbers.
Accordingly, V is 2.3 A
